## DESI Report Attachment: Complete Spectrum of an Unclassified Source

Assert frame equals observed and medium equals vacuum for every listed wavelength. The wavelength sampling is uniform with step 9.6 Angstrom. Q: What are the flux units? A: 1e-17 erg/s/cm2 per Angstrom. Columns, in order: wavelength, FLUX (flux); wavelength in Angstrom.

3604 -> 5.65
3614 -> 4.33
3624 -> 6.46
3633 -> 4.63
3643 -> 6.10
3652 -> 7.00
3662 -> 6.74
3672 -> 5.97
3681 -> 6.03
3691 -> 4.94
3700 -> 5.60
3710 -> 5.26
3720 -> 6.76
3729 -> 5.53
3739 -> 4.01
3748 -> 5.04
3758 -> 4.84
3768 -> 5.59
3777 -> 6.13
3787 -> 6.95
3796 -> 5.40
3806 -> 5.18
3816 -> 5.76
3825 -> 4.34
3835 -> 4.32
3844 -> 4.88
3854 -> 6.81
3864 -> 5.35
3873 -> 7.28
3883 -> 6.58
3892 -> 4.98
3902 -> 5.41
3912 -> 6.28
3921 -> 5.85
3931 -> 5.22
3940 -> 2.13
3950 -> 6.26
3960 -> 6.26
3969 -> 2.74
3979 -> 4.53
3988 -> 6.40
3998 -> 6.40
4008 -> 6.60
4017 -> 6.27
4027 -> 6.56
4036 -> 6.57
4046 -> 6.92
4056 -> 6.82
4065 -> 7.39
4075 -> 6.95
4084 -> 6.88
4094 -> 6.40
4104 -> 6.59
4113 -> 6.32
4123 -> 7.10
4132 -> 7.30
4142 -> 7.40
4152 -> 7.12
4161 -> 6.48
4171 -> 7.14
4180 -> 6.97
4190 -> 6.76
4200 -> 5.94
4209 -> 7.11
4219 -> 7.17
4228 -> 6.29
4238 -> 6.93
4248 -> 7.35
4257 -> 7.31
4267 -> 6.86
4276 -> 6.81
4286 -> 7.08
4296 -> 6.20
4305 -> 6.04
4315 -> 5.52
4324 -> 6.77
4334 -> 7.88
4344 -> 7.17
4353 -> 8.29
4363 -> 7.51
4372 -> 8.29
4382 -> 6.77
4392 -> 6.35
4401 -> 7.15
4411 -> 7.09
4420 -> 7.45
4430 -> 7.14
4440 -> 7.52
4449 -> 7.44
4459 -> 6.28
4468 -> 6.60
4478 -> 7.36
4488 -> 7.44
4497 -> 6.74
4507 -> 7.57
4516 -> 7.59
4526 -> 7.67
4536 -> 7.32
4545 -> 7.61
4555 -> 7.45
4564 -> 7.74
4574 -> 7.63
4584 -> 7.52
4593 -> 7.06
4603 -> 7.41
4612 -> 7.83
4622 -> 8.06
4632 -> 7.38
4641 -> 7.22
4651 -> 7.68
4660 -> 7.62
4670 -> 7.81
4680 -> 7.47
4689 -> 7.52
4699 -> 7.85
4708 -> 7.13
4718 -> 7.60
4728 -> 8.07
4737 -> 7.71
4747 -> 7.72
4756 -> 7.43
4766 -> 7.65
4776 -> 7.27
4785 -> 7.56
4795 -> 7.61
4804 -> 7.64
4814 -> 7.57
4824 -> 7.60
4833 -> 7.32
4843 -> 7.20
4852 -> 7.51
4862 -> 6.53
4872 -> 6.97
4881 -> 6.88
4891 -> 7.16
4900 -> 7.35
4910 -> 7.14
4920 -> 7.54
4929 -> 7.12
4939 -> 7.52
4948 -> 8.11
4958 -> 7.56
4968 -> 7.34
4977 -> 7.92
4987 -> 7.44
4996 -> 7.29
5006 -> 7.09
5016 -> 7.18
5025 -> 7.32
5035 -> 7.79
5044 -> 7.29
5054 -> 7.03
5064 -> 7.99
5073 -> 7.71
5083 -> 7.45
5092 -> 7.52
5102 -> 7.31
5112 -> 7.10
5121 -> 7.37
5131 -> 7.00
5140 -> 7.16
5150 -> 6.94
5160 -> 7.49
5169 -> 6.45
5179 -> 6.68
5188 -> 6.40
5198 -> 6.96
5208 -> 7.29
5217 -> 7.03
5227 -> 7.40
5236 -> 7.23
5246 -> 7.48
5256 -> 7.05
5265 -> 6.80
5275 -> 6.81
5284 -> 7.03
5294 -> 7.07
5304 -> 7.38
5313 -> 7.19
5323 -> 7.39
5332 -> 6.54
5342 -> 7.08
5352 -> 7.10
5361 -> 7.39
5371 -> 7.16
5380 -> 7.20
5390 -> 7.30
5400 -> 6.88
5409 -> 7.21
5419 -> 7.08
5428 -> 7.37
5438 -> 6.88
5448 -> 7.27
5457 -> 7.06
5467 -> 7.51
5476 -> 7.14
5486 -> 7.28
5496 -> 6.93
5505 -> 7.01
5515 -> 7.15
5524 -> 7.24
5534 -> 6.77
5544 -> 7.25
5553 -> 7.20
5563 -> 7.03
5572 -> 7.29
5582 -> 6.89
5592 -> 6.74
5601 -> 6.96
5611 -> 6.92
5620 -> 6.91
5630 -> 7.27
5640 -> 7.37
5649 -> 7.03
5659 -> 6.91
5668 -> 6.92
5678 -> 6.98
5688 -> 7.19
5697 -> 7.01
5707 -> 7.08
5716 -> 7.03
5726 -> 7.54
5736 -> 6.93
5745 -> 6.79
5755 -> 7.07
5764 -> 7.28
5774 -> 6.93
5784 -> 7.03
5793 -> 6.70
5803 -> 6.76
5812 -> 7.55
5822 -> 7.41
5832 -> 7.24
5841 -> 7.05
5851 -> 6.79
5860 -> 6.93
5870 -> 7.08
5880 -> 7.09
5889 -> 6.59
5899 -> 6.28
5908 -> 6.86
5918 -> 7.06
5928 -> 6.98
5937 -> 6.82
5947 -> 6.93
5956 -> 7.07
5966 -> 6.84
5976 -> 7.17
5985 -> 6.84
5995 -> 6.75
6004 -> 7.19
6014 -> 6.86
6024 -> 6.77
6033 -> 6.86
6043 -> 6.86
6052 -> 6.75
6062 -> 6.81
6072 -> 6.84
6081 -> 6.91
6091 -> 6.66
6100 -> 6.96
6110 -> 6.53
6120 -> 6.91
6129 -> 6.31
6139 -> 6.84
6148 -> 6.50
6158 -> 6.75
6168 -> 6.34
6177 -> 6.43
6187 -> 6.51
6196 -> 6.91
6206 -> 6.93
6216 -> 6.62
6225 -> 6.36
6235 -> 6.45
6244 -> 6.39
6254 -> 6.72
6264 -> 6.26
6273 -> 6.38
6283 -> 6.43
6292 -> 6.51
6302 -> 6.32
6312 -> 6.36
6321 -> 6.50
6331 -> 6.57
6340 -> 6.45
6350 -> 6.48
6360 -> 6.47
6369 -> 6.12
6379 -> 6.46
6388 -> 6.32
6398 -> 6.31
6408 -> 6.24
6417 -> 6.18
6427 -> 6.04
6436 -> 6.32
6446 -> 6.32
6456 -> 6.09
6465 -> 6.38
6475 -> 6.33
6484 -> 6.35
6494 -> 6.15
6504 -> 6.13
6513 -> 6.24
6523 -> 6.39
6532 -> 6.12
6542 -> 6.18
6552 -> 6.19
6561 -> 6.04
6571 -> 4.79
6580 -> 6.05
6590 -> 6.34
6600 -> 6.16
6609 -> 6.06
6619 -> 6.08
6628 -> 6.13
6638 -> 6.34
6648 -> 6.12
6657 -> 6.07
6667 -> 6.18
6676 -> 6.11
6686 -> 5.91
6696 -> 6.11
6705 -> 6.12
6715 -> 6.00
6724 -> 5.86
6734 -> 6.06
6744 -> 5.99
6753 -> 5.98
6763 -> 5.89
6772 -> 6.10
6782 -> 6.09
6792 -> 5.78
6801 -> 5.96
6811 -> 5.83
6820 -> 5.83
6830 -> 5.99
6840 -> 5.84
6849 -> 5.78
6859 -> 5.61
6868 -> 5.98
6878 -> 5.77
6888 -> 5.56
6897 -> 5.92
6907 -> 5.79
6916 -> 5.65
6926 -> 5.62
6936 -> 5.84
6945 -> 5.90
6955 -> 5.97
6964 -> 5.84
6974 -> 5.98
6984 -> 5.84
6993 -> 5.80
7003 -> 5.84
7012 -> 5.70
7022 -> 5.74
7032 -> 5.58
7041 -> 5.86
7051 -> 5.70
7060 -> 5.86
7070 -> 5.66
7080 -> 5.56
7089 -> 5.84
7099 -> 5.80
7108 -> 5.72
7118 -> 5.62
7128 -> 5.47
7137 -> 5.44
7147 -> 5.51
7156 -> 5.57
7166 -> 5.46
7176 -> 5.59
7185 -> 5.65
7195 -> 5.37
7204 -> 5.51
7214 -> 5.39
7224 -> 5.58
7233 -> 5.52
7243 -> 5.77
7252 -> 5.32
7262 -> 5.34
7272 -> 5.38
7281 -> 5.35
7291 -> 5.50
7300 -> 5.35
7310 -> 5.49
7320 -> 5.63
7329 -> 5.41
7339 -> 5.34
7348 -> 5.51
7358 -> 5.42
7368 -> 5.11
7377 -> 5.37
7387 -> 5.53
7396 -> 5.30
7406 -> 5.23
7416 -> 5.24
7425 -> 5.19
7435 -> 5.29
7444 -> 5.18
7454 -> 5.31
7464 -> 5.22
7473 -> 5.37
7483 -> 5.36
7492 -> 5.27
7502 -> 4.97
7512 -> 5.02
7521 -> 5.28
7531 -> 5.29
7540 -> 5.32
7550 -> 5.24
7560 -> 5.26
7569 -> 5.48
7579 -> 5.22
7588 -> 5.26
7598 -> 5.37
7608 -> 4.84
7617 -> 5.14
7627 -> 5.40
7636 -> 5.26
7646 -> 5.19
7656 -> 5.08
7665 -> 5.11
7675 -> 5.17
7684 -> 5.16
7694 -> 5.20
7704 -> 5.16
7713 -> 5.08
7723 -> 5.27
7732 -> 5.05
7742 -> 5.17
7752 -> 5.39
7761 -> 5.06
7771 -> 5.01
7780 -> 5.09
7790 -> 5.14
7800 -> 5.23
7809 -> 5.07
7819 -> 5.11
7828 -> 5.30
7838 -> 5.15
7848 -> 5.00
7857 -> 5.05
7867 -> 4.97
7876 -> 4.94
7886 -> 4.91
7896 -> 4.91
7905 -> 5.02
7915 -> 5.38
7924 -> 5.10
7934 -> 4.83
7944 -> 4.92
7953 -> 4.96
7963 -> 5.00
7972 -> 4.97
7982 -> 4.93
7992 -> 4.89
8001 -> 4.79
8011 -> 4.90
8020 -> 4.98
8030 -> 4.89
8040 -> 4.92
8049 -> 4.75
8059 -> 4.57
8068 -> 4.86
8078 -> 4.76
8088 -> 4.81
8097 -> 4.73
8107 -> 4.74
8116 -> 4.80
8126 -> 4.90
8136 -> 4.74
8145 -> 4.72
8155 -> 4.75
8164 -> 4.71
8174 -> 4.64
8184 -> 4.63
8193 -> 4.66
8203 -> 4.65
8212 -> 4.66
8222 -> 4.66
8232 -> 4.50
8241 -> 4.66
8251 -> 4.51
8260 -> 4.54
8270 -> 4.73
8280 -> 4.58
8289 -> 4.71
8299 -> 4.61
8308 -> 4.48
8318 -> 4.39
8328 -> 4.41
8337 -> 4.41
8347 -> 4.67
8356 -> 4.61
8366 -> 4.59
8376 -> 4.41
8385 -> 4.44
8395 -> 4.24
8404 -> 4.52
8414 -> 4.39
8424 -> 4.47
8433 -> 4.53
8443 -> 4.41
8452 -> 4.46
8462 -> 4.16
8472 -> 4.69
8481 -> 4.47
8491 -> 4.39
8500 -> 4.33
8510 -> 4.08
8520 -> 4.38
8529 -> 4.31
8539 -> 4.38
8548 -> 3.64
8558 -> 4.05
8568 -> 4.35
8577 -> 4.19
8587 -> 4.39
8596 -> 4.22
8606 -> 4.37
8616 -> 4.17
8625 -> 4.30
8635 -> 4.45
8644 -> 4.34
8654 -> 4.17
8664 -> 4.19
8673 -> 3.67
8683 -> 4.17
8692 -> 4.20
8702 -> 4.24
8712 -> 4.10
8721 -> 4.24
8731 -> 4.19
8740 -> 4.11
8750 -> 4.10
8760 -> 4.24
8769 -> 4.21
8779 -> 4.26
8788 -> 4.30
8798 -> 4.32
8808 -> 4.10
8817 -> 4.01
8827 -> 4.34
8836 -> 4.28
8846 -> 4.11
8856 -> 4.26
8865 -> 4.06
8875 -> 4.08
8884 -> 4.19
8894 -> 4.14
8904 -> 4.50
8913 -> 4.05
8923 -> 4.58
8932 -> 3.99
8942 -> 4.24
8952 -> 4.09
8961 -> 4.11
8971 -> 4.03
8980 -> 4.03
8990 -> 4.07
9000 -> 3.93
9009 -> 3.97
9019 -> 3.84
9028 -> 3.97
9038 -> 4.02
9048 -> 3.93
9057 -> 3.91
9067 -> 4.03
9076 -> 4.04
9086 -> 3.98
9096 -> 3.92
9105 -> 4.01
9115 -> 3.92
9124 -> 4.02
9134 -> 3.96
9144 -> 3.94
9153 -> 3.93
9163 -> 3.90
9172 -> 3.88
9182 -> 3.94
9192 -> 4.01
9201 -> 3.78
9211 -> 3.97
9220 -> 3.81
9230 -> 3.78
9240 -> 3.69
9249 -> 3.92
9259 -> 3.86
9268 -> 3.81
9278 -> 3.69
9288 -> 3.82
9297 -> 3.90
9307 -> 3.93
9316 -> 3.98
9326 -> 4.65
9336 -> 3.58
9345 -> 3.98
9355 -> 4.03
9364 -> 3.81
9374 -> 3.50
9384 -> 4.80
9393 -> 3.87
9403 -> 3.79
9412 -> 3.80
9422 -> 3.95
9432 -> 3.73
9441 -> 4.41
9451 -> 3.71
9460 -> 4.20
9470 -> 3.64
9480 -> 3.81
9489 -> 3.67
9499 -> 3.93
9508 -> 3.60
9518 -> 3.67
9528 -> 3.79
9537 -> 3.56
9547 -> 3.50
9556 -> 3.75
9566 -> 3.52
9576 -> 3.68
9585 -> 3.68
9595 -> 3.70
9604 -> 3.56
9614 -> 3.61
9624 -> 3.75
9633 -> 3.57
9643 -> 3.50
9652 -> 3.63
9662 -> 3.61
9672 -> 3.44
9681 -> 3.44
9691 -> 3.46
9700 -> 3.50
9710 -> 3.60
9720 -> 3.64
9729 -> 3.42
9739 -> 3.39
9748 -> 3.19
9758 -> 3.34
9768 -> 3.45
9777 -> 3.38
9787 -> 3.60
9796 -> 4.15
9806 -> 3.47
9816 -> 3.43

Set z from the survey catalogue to 0.001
